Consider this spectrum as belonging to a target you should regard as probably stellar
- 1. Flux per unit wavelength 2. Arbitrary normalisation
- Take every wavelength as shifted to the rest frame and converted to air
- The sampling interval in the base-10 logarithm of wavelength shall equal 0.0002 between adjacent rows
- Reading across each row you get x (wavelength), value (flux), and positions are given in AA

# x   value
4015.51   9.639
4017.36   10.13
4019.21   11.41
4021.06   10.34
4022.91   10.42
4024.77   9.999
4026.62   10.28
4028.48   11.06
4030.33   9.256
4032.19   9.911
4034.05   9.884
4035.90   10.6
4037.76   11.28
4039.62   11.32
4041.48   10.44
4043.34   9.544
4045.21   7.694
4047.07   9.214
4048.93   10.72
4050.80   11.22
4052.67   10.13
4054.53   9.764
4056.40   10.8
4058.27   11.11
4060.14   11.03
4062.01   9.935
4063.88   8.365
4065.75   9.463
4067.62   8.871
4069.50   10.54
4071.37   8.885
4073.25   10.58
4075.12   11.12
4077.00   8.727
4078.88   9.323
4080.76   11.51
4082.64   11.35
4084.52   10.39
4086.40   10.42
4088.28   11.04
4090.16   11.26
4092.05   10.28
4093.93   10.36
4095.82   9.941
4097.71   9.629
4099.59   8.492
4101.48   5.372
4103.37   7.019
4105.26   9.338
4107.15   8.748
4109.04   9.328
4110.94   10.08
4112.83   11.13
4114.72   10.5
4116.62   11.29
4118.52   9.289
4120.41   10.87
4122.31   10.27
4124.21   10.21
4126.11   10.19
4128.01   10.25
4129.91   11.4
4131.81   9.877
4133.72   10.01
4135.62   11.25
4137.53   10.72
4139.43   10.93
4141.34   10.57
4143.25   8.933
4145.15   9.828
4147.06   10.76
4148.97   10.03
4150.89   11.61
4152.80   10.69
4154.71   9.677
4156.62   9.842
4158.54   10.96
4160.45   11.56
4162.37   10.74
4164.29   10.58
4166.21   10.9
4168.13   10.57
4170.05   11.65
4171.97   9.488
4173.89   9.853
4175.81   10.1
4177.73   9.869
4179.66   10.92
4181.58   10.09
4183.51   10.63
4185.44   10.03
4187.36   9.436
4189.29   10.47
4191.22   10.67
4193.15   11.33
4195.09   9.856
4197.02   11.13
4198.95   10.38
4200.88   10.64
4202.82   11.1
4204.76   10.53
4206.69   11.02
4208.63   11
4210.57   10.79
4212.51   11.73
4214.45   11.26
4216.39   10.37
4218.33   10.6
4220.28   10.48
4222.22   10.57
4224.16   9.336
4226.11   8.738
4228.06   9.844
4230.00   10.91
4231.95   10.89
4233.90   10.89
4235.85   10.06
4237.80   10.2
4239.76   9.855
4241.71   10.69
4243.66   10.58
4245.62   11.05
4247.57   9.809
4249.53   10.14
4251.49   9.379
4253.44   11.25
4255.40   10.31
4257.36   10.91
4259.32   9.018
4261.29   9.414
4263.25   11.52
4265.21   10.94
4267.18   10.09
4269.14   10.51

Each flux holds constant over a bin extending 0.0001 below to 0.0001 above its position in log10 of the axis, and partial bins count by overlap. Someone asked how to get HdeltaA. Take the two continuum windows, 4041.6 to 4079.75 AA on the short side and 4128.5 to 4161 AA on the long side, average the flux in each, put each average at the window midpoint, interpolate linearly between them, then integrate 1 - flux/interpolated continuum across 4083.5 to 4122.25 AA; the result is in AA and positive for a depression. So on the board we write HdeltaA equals 1.6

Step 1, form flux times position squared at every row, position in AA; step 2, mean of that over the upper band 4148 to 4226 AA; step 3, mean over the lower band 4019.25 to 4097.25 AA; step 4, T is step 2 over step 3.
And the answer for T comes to 1.10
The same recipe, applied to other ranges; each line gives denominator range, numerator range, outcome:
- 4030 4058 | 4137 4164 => 1.09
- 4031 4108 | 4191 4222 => 1.17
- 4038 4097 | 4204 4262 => 1.10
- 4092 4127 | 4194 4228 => 1.15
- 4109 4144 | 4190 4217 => 1.08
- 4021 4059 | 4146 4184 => 1.09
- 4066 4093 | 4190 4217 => 1.12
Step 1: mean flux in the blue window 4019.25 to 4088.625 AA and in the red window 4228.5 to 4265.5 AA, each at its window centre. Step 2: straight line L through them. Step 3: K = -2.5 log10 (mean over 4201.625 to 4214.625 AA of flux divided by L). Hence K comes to -0.07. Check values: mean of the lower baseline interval 10.2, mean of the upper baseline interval 10.4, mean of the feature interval 11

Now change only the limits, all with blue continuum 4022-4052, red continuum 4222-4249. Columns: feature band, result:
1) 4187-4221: -0.05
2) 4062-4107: 0.06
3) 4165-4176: -0.03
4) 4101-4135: 0.04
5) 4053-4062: -0.04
